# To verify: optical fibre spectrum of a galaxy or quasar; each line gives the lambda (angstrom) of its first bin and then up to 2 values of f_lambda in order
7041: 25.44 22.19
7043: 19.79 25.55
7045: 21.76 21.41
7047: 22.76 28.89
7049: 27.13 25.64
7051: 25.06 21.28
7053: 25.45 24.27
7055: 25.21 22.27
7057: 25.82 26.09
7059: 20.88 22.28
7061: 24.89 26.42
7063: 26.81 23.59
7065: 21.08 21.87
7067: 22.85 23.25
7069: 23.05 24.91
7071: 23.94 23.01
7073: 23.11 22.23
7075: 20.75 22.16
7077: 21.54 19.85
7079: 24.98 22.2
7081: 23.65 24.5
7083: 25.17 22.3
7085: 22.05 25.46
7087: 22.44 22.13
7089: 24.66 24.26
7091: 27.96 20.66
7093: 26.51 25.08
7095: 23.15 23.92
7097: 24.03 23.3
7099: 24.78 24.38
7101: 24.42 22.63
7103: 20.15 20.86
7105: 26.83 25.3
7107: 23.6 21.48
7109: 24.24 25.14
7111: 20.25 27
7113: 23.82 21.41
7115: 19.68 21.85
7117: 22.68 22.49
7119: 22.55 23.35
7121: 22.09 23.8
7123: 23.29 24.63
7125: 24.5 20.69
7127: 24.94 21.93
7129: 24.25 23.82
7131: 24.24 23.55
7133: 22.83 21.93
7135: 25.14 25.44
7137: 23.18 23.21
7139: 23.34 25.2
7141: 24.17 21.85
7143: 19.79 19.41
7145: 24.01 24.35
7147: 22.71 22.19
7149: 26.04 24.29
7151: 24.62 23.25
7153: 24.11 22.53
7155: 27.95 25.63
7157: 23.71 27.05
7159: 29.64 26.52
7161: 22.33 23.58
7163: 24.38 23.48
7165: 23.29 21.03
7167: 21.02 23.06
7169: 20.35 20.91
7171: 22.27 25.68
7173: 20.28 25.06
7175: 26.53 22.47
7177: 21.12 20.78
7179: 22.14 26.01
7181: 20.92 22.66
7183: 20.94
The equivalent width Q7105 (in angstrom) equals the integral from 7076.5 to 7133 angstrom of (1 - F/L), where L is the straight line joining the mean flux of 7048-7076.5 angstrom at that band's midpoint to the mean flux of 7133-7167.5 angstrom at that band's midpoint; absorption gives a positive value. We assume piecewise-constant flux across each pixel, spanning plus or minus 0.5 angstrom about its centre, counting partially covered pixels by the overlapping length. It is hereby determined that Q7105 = 1.04 angstrom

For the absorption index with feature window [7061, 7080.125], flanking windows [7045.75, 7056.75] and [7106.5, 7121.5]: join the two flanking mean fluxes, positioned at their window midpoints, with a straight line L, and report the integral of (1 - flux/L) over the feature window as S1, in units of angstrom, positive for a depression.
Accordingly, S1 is 0.7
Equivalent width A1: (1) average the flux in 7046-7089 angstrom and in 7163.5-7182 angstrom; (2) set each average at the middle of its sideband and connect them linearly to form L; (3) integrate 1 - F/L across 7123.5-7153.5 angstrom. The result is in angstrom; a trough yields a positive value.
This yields -0.69 angstrom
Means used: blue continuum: 23.6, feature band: 23.5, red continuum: 22.6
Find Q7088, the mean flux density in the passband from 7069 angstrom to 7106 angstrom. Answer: 23.5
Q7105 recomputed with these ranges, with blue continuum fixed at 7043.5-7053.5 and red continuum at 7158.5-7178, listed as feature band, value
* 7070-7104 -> 1.0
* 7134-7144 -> 0.2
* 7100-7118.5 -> 0.6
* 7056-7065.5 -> 0.1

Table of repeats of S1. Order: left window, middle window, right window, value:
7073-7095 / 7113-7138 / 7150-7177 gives 0.5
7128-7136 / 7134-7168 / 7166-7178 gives -1.1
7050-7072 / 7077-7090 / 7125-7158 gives 0.3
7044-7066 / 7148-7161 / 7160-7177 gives -1.2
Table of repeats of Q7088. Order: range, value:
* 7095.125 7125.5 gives 23.3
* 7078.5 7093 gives 23.8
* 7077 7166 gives 23.6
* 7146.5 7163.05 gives 24.7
